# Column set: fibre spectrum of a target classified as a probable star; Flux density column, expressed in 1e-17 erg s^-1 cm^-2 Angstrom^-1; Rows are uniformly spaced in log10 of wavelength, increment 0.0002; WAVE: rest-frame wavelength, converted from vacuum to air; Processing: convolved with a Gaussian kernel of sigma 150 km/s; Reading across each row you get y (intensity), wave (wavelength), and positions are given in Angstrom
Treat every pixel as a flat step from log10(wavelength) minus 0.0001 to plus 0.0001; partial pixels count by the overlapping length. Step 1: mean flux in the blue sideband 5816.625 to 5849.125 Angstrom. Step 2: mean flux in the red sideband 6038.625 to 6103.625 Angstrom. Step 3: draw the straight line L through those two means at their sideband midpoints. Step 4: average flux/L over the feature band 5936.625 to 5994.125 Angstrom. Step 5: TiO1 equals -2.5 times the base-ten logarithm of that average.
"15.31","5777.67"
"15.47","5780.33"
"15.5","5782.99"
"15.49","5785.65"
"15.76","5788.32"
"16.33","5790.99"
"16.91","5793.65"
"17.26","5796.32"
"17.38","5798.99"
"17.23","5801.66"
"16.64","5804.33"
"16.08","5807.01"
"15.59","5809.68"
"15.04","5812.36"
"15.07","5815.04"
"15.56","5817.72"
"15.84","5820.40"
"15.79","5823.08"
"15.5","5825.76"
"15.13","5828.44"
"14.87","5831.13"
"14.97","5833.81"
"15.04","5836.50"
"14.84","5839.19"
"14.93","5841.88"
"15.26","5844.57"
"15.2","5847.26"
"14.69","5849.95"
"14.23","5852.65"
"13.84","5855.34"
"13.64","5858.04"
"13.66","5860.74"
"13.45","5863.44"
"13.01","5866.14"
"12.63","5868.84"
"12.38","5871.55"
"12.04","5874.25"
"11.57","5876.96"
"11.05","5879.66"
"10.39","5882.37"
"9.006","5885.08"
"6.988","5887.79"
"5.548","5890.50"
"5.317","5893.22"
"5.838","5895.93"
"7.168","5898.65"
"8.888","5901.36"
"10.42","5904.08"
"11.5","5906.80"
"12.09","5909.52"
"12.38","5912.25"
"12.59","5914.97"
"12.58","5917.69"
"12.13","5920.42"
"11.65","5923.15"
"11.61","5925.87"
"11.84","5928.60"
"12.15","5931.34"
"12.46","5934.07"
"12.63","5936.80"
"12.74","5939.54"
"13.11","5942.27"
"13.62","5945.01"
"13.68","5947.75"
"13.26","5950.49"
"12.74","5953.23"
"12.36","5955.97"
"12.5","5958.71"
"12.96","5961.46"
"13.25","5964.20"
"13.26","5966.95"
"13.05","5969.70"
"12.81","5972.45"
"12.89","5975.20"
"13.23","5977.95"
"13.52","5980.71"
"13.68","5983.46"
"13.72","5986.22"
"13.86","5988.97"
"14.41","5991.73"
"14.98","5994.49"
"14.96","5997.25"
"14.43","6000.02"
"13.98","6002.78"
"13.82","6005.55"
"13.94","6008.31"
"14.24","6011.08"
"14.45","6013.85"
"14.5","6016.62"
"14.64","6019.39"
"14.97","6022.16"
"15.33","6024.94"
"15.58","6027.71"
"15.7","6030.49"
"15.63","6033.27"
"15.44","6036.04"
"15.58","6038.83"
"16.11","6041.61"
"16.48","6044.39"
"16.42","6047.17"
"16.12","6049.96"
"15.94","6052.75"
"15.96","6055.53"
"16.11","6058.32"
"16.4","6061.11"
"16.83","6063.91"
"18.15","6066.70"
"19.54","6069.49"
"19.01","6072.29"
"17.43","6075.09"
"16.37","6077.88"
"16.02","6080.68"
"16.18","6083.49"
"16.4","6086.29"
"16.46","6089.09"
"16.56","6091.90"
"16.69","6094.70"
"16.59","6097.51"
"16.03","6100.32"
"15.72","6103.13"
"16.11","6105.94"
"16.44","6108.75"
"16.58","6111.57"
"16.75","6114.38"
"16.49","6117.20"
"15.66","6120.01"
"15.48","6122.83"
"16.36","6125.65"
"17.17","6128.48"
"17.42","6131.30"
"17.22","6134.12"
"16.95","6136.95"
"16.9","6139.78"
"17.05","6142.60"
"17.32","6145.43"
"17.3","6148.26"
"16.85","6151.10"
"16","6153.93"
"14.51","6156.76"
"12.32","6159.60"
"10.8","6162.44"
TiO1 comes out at 0.207 mag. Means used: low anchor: 15.2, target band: 13.2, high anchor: 16.7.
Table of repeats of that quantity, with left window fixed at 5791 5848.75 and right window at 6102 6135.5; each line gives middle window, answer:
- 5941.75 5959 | 0.22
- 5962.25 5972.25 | 0.22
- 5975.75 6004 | 0.15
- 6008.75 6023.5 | 0.12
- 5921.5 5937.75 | 0.31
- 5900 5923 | 0.35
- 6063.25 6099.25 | -0.05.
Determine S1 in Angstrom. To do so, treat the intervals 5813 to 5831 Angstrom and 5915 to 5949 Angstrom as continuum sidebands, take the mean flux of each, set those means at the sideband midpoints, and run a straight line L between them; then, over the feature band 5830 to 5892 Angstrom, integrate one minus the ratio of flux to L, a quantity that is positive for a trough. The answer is 7.5 Angstrom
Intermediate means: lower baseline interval 15.4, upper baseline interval 12.5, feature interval 12.7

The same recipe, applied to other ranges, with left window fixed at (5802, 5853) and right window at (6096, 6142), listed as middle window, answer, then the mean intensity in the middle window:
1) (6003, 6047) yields 2.80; 15.1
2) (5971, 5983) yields 2.09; 13.2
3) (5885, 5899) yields 8.26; 6.39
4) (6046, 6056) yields 0.07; 16.1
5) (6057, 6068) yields -0.40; 16.9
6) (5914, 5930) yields 3.72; 12.1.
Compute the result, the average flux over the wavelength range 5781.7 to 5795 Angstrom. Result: 16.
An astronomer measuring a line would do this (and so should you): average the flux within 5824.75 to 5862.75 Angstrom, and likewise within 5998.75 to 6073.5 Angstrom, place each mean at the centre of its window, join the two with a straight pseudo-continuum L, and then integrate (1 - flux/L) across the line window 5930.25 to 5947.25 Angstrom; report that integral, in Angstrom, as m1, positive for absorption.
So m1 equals 2.6 Angstrom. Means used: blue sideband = 14.7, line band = 12.8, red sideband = 15.8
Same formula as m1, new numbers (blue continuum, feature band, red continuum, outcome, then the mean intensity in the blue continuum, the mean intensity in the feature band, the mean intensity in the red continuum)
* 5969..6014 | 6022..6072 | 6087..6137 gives -4.1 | 13.9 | 16.3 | 16.5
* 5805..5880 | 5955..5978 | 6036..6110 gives 3.9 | 14.4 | 12.9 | 16.6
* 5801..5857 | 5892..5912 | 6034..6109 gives 8.5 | 15.3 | 8.97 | 16.6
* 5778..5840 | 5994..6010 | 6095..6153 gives 1.9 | 15.8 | 14.3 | 16.6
